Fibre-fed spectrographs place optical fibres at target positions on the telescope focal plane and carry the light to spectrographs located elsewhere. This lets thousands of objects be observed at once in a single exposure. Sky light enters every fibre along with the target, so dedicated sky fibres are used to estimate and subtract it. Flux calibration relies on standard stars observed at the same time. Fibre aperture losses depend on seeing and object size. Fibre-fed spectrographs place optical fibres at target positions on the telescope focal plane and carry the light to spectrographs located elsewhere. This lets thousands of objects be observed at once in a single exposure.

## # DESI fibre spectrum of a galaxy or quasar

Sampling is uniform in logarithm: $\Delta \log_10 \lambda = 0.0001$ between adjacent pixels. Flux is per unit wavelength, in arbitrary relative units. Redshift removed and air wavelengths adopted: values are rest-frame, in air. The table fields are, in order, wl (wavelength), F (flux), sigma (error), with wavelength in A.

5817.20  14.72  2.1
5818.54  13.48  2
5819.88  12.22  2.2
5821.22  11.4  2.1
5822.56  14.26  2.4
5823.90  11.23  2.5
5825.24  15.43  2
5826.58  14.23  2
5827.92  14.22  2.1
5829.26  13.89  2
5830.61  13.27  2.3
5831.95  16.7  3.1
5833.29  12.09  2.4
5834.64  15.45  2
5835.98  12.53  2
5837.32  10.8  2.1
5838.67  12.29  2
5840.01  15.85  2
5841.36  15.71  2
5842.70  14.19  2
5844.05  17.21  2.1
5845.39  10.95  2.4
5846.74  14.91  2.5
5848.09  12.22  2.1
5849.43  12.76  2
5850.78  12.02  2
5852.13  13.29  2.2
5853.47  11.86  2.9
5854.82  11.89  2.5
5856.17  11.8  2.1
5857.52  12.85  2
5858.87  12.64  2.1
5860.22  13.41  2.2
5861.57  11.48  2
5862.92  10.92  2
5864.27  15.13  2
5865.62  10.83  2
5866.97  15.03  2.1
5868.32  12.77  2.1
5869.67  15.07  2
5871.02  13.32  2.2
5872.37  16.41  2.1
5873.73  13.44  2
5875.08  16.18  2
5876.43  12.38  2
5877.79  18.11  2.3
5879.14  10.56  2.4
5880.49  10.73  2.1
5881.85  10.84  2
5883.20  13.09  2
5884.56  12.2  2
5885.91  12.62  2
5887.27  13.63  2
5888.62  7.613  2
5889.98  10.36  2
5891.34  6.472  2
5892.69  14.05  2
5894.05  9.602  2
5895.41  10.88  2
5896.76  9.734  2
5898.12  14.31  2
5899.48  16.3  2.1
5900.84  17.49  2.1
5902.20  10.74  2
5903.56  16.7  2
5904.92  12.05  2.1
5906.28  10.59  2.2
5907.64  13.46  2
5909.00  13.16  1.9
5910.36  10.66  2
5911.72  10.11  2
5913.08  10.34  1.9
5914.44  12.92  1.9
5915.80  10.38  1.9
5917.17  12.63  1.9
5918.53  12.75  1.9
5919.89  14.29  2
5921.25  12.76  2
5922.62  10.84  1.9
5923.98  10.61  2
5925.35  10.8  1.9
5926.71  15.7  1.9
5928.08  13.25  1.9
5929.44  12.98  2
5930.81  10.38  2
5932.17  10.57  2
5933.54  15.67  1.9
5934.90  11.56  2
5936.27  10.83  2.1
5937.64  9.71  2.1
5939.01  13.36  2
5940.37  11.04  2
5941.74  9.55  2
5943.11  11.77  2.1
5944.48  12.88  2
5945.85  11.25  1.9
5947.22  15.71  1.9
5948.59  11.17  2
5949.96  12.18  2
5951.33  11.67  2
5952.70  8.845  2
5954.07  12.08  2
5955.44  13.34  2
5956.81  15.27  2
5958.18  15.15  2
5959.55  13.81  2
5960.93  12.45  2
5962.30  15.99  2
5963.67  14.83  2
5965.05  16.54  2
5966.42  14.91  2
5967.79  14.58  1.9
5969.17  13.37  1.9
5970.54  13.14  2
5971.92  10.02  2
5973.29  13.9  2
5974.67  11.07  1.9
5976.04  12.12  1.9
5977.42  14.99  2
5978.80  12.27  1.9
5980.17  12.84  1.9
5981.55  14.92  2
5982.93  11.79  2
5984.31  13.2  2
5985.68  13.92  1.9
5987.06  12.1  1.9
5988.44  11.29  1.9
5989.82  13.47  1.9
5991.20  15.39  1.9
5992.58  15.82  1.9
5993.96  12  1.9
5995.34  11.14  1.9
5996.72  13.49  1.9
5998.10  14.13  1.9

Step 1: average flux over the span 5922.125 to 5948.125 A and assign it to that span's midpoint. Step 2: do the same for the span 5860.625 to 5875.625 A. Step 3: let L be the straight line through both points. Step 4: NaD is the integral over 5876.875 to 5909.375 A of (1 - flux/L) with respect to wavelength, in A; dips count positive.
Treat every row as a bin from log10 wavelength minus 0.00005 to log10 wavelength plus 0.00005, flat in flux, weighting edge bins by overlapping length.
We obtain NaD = 1.85 A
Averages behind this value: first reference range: 13.7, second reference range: 12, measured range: 12.3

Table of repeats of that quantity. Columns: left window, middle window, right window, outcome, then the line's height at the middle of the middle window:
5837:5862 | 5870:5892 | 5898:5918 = 0.8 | 12.9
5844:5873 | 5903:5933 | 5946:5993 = 2.3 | 13.2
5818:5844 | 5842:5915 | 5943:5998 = 4.7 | 13.5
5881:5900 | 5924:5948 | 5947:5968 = 1.5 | 12.9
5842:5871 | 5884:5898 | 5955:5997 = 2.5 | 13.2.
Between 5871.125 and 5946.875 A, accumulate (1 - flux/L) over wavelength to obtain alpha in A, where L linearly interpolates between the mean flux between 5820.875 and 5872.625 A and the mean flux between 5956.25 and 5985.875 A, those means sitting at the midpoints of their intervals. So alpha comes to 7.1 A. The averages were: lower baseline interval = 13.4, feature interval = 12.3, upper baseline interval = 13.7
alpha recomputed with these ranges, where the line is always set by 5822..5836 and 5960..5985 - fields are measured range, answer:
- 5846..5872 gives 1.88 A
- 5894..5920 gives 2.36 A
